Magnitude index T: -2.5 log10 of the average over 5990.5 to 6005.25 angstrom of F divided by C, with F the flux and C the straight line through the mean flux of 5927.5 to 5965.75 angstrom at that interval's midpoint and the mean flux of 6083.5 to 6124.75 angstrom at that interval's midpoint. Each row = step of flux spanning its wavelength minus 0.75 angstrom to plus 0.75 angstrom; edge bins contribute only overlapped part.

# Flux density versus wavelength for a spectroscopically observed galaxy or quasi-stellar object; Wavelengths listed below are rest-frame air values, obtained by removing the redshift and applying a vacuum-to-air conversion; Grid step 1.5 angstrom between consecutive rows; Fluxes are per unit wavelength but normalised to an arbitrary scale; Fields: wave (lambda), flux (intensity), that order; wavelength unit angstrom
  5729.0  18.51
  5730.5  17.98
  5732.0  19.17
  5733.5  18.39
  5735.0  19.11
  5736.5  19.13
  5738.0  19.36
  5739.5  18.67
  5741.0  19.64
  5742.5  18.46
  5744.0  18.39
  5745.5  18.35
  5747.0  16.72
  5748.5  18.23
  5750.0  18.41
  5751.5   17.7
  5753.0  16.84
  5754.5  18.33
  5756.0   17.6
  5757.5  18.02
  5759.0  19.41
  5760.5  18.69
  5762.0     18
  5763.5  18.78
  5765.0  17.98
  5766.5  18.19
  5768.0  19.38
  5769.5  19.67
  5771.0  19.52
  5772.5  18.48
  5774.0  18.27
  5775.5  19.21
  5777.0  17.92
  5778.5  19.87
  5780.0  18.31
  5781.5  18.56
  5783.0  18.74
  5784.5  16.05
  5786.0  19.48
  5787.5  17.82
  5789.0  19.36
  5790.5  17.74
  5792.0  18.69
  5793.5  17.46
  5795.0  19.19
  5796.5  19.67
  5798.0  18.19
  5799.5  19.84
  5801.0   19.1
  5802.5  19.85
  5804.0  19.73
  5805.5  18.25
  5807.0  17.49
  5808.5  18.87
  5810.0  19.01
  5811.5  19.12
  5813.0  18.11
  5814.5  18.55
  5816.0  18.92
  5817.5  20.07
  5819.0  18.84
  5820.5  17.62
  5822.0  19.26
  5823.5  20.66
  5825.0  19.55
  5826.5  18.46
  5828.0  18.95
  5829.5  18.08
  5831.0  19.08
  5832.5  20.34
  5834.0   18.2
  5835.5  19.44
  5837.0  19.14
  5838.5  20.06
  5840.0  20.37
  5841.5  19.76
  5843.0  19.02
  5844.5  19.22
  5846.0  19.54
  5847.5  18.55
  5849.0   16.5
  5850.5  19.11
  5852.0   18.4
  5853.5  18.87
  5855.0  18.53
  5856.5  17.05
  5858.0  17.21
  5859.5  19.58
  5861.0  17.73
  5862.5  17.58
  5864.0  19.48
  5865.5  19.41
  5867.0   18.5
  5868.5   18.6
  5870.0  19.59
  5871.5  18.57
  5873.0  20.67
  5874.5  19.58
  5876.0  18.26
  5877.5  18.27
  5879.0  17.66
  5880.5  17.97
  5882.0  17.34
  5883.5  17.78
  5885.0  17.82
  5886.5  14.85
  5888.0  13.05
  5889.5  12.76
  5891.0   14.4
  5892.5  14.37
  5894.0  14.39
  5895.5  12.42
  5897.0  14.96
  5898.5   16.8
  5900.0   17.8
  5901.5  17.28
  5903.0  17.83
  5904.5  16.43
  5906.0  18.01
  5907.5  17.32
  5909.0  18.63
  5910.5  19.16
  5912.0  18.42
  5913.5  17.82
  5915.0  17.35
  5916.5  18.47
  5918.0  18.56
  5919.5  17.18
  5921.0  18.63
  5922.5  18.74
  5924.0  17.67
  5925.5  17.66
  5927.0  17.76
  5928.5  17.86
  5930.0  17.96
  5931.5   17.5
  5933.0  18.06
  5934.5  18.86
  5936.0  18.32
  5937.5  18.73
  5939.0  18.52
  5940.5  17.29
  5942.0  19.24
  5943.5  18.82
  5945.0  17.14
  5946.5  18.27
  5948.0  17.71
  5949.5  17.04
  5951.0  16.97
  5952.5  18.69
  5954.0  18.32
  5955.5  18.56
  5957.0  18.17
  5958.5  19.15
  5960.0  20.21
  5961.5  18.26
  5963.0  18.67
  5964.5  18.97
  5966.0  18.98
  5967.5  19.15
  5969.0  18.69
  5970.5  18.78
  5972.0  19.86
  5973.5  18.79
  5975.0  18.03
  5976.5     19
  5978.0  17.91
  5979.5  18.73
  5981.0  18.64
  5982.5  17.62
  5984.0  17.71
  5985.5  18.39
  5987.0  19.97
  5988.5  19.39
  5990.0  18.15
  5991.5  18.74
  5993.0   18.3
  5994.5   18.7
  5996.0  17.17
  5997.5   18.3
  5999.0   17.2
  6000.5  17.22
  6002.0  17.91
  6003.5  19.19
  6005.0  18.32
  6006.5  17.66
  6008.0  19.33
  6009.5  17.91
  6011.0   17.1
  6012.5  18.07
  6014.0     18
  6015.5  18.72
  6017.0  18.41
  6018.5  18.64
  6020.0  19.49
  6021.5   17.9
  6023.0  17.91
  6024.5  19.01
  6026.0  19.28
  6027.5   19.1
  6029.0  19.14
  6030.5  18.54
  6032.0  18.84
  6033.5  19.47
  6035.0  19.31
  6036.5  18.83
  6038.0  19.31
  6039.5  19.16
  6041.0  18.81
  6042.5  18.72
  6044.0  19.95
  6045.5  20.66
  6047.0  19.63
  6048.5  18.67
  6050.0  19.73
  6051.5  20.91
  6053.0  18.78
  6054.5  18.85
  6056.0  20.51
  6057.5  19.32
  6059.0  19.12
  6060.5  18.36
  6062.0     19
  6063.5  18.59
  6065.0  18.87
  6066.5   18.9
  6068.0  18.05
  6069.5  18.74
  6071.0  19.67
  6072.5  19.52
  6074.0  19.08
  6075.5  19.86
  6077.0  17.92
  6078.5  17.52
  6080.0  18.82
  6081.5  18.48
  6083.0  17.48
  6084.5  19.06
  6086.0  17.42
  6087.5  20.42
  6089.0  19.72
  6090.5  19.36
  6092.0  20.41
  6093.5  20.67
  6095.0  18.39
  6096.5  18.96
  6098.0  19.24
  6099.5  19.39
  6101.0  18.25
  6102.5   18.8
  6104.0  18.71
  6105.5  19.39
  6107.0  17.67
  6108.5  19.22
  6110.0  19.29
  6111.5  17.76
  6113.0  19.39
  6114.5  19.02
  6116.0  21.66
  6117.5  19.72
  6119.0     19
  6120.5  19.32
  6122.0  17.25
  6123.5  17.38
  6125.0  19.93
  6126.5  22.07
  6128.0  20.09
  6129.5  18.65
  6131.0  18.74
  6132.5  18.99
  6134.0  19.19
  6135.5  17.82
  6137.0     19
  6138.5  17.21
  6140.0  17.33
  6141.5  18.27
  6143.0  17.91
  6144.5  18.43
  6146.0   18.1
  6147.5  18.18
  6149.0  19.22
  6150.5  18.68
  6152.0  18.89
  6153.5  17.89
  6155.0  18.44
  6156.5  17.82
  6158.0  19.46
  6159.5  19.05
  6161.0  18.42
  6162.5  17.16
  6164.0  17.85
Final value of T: 0.03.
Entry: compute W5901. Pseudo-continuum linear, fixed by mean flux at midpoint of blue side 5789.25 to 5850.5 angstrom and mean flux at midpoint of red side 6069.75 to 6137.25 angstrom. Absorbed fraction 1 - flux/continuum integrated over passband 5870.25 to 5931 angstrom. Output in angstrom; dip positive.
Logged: 5.6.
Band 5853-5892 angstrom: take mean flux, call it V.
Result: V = 17.7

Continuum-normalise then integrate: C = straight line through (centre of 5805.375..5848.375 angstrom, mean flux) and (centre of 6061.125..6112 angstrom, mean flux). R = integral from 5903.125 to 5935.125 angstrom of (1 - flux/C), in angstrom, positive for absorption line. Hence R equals 1.7 angstrom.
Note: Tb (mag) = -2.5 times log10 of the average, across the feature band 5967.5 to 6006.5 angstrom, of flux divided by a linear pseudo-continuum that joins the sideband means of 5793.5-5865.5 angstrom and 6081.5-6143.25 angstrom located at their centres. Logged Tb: 0.03 mag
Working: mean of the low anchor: 18.9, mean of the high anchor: 19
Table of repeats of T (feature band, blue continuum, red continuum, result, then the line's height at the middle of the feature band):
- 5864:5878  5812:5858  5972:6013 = -0.02 mag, 18.8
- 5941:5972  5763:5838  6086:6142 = 0.02 mag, 18.9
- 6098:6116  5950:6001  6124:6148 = -0.01 mag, 18.7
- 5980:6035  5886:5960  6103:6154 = -0.03 mag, 18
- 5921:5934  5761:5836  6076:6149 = 0.05 mag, 18.8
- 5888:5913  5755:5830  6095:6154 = 0.16 mag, 18.8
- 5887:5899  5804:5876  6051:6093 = 0.32 mag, 18.9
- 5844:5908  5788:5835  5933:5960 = 0.07 mag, 18.6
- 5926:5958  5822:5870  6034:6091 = 0.05 mag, 19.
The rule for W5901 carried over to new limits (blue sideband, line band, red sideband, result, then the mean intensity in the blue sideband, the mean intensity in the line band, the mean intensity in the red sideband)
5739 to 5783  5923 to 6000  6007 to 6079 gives 1.82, 18.5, 18.4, 18.9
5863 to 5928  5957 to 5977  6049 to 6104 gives -0.97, 17.4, 18.9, 19.1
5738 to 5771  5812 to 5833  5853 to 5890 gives -1.06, 18.4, 19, 17.9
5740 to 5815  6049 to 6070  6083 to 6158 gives -0.33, 18.5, 19.1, 18.9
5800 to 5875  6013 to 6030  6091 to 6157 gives 0.19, 18.9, 18.7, 18.9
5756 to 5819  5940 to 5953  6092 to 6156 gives 0.61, 18.7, 17.9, 18.9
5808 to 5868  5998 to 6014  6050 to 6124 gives 0.82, 18.9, 18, 19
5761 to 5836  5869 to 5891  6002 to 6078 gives 1.74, 18.8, 17.4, 18.9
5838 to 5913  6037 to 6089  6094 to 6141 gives -1.14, 17.7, 19.1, 18.9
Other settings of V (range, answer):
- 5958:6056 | 18.8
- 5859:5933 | 17.5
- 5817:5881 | 18.9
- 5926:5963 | 18.2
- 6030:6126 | 19.1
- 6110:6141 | 19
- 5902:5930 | 18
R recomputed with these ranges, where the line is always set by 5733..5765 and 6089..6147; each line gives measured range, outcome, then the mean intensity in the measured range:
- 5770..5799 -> -0.2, 18.6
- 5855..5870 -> 0.1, 18.4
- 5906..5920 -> 0.4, 18.1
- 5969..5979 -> 0.0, 18.7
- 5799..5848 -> -1.7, 19.1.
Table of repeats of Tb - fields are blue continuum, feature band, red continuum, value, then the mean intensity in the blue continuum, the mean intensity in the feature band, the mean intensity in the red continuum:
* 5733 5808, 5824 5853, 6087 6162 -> -0.02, 18.6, 19.1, 18.9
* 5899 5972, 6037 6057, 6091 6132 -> -0.04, 18.2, 19.5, 19.2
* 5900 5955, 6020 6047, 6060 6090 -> -0.03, 18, 19.1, 18.8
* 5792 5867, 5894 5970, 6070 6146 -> 0.06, 18.9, 17.9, 18.9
